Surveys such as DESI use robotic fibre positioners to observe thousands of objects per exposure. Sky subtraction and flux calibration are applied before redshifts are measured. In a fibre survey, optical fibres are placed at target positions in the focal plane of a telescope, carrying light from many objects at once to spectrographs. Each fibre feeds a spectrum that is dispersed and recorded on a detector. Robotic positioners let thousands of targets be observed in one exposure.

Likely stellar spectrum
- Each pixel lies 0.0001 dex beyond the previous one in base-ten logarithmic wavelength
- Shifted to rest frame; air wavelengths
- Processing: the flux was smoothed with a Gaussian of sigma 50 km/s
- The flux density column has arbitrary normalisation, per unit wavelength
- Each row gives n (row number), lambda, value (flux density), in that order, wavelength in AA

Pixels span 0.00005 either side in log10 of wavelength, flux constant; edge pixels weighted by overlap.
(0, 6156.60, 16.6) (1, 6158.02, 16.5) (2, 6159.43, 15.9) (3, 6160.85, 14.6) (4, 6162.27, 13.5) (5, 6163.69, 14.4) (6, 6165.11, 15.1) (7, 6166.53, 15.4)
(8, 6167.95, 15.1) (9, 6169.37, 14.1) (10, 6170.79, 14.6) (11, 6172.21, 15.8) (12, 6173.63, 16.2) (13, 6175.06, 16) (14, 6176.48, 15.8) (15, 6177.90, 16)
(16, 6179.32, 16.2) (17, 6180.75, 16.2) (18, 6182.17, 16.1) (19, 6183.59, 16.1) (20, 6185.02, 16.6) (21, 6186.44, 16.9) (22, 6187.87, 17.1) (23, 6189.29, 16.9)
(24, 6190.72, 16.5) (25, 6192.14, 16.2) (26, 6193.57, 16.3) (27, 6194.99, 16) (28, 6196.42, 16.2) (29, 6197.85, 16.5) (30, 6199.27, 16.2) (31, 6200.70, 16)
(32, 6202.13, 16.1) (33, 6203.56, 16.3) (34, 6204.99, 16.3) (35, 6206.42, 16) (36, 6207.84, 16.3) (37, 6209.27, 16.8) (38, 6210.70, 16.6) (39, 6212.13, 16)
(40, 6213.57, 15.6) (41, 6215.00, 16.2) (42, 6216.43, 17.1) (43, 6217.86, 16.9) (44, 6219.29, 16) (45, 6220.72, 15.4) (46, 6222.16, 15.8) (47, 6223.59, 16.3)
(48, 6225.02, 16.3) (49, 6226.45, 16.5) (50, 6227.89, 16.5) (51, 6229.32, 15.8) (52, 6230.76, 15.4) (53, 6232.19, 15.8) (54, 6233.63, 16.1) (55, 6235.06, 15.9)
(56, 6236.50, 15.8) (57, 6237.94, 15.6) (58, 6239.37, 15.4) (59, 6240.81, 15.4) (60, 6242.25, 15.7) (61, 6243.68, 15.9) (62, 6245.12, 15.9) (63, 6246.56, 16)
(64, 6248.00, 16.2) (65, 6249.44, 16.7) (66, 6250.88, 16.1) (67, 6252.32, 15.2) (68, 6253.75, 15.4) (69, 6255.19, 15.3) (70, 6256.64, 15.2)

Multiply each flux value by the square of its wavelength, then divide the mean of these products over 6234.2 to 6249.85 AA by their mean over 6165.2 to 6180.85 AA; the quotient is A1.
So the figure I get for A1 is 1.0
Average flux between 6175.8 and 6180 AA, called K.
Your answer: 16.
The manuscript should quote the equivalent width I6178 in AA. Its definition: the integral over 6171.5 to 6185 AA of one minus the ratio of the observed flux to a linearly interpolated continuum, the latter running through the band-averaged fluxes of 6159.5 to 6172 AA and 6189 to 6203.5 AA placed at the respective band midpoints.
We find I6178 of -0.64 AA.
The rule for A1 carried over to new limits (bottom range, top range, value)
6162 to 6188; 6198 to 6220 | 1.05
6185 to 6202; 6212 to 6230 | 0.99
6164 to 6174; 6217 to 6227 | 1.09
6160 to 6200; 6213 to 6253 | 1.03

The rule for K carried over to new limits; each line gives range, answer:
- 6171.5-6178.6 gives 16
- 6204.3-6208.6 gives 16.2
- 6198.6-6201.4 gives 16.1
